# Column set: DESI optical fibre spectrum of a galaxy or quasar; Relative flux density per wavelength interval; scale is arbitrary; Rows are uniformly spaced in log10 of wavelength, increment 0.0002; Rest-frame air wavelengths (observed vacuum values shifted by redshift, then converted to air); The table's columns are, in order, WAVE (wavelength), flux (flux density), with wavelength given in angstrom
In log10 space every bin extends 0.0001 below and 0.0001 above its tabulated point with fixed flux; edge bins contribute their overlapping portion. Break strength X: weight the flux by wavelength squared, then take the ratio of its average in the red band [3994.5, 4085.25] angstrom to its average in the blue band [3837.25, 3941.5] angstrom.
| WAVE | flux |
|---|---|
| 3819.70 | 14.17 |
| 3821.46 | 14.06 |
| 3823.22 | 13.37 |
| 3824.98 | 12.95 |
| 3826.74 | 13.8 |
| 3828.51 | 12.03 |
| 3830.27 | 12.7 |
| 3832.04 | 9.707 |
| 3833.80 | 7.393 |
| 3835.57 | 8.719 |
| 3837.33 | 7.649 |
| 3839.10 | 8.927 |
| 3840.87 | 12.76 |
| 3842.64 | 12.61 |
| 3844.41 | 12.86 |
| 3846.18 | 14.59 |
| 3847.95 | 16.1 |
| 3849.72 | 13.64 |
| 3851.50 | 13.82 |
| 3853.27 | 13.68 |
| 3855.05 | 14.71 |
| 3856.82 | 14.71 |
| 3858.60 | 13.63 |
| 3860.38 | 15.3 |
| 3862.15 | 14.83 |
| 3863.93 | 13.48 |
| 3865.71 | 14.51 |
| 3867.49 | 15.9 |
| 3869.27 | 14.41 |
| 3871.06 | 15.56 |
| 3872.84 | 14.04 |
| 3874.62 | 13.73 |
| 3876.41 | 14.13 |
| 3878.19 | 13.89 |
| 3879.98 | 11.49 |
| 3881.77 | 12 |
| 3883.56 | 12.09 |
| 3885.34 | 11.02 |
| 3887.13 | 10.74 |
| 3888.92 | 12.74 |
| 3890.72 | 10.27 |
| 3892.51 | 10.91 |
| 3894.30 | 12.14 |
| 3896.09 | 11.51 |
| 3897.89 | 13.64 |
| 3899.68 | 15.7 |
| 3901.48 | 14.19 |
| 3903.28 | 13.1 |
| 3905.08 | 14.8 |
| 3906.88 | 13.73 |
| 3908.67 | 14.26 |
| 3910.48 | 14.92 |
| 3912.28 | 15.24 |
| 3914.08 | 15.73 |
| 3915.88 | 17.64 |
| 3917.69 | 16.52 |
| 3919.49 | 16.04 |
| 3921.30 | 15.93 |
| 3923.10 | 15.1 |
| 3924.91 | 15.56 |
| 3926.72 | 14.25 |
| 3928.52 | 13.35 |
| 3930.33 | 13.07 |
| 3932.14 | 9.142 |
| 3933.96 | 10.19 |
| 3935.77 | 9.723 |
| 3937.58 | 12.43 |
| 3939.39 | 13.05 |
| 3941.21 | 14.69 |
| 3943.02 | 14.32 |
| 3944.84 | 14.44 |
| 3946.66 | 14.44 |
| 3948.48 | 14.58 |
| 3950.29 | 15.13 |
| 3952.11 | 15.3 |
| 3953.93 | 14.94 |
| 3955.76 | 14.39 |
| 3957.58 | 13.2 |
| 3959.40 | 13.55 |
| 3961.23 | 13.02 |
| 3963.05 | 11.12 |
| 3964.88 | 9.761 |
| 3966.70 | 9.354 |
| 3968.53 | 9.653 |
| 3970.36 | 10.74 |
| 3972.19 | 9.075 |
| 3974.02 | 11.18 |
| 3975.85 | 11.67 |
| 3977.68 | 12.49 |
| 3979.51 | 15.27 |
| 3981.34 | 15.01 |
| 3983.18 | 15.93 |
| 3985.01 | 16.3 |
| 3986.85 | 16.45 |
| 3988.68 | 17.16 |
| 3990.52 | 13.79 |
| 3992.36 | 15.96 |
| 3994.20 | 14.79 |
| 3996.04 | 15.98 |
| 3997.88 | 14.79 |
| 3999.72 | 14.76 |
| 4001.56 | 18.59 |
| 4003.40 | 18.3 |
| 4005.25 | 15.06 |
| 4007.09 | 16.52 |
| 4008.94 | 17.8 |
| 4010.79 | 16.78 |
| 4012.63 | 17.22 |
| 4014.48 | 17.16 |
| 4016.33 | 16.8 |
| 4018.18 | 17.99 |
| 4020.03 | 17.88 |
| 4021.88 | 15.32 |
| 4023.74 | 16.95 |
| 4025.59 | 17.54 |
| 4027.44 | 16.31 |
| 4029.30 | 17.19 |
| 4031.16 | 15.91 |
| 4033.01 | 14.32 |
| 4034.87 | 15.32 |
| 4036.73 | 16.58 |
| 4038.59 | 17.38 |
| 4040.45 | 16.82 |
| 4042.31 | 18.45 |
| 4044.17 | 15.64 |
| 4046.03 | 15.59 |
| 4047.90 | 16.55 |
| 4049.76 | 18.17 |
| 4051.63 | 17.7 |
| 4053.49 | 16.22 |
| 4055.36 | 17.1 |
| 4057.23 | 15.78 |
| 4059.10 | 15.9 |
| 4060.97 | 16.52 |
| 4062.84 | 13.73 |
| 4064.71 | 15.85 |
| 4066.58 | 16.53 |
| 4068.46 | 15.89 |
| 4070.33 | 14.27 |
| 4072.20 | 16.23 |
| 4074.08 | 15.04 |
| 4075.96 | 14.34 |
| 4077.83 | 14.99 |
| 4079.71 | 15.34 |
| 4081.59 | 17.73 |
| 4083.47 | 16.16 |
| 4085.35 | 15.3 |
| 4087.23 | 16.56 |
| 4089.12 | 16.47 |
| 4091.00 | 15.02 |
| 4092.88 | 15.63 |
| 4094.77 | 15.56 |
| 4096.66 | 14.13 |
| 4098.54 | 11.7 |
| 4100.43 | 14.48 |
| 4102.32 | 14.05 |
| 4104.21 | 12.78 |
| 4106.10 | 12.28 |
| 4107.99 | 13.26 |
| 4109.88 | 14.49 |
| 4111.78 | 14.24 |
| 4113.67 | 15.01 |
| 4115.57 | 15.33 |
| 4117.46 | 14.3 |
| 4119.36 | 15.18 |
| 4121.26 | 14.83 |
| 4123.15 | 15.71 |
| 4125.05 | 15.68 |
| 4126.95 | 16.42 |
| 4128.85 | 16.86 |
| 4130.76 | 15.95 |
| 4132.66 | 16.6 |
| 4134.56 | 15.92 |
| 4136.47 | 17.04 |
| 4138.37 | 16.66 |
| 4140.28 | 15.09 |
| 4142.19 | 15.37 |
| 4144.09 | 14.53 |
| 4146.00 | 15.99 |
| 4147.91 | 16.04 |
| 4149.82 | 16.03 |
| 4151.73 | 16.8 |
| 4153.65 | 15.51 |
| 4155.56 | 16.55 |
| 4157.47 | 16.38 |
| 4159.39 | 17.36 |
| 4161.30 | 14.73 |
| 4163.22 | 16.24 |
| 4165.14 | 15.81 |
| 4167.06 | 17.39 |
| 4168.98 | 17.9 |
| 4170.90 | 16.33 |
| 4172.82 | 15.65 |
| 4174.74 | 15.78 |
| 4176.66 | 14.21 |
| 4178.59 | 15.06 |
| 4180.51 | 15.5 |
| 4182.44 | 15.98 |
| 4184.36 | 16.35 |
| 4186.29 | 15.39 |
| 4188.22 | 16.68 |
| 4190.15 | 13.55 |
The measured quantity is 1.30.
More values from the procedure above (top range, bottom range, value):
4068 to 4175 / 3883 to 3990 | 1.26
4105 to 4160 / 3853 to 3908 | 1.31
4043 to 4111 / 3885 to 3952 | 1.22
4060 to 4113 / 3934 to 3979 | 1.27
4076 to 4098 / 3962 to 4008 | 1.17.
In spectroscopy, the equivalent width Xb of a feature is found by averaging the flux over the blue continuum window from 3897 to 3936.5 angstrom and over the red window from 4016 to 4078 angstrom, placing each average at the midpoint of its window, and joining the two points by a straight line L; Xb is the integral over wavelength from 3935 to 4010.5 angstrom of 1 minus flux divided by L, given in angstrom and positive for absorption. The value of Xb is 5.2 angstrom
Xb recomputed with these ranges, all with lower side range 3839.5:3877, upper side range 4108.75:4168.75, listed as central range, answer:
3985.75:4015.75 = -2.6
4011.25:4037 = -2.5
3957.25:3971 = 3.3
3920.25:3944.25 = 2.4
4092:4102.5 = 0.9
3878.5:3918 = 2.9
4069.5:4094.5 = -0.2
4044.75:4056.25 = -1.2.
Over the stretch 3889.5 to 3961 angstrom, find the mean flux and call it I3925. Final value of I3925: 13.9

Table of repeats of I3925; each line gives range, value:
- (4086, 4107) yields 14.4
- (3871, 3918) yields 13.5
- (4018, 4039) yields 16.5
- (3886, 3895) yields 11.3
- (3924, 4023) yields 14.3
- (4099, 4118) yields 14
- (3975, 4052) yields 16.2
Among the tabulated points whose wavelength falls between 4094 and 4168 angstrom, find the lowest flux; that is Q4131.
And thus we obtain 11.7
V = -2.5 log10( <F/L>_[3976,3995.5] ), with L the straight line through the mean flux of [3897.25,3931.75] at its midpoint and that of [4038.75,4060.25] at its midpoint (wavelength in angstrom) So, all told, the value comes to 0.05 mag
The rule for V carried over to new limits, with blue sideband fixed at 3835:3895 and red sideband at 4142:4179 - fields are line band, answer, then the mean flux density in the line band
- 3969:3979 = 0.257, 11.1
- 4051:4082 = -0.051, 15.8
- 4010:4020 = -0.187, 17.3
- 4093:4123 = 0.094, 14.2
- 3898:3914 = -0.084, 14.5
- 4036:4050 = -0.139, 16.8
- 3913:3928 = -0.164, 15.8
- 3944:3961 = -0.037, 14.4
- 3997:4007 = -0.137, 16.3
